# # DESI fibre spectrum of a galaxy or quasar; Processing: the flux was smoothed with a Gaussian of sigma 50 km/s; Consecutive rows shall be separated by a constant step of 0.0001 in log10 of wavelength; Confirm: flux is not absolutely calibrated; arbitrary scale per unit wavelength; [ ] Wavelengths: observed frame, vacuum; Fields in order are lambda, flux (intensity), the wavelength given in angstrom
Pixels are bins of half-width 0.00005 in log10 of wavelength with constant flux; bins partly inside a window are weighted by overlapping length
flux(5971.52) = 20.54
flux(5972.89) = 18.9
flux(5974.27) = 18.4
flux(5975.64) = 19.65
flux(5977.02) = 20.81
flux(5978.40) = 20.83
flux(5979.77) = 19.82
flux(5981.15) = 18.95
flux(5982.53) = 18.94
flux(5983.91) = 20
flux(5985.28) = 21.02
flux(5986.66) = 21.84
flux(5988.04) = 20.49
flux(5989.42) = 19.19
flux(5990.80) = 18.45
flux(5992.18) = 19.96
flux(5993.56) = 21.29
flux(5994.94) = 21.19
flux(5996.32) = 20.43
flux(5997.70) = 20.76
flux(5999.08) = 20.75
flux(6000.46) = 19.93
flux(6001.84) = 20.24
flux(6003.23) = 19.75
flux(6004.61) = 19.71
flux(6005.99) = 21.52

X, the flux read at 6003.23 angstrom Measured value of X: 19.75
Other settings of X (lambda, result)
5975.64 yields 19.65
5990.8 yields 18.45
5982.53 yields 18.94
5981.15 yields 18.95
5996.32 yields 20.43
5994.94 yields 21.19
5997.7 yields 20.76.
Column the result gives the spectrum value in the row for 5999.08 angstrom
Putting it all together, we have 20.75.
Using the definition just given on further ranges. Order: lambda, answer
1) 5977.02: 20.81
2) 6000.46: 19.93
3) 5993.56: 21.29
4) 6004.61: 19.71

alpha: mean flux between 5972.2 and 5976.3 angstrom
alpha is 19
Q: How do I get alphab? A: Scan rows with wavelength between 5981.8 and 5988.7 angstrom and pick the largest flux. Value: 21.84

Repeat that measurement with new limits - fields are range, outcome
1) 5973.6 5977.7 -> 20.81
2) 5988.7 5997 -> 21.29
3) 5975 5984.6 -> 20.83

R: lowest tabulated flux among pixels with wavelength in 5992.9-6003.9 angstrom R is 19.75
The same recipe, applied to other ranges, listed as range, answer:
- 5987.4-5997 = 18.45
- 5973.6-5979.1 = 18.4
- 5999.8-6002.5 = 19.93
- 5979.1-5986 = 18.94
